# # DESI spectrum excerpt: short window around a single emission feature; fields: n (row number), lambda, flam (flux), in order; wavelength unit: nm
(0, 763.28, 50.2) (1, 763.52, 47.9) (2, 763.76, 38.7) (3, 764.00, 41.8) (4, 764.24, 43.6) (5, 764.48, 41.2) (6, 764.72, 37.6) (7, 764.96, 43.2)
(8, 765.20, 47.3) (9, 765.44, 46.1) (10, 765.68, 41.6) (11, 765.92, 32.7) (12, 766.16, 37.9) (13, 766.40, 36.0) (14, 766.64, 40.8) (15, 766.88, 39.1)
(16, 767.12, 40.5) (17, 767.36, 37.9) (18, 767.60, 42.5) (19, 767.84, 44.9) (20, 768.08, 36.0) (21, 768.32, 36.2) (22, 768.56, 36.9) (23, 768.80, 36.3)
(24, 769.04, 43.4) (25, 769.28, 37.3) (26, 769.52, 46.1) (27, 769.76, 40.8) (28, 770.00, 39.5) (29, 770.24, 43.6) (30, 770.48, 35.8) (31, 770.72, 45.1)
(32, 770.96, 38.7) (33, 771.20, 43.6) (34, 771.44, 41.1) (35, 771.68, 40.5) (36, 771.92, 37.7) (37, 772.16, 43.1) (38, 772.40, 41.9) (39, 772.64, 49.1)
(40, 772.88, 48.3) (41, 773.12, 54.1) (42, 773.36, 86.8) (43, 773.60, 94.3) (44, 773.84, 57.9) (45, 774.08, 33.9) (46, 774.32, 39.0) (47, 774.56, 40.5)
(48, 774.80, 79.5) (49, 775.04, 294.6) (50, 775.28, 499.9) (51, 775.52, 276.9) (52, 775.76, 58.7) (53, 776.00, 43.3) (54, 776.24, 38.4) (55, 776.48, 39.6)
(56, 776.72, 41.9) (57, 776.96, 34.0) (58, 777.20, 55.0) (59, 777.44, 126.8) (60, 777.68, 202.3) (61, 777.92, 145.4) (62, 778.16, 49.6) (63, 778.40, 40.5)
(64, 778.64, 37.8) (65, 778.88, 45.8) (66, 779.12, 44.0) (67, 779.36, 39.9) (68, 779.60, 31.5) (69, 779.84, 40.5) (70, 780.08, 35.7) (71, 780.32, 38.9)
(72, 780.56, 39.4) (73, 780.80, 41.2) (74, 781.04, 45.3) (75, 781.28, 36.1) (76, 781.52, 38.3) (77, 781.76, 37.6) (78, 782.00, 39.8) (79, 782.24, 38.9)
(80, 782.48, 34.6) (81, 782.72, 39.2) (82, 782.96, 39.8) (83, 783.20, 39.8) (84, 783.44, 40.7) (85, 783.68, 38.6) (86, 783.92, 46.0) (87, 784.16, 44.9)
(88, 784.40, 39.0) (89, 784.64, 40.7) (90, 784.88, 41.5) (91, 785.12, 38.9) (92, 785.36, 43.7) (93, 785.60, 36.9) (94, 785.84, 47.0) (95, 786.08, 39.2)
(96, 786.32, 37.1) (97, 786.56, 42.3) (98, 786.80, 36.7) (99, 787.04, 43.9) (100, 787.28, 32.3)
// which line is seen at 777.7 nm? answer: [N II] 6583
